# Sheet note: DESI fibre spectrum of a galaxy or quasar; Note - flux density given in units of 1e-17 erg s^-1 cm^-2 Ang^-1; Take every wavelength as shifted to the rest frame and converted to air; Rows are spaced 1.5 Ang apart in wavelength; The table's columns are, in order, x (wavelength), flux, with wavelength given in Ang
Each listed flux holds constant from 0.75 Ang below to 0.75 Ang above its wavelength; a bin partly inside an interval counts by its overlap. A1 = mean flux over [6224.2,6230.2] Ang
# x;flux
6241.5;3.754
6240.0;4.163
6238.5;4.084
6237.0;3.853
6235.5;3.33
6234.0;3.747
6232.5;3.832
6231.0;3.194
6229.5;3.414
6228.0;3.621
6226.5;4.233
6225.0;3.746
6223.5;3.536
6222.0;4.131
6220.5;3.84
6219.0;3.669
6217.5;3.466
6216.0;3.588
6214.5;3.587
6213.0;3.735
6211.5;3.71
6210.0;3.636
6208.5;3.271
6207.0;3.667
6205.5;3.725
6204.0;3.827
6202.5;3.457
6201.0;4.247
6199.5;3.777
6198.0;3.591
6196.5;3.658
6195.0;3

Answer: 3.75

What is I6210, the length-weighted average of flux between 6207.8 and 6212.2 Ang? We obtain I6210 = 3.54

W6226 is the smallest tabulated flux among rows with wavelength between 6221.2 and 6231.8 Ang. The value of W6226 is 3.194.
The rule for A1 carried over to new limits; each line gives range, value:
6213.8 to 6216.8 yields 3.59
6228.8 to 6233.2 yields 3.48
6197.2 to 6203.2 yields 3.77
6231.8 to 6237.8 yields 3.69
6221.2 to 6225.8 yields 3.81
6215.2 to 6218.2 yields 3.53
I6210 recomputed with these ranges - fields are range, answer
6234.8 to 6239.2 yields 3.76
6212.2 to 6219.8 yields 3.61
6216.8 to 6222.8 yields 3.78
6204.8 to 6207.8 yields 3.69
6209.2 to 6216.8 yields 3.65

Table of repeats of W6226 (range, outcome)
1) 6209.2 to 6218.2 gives 3.466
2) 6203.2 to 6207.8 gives 3.667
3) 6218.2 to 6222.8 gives 3.669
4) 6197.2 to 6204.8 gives 3.457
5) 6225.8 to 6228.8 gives 3.621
